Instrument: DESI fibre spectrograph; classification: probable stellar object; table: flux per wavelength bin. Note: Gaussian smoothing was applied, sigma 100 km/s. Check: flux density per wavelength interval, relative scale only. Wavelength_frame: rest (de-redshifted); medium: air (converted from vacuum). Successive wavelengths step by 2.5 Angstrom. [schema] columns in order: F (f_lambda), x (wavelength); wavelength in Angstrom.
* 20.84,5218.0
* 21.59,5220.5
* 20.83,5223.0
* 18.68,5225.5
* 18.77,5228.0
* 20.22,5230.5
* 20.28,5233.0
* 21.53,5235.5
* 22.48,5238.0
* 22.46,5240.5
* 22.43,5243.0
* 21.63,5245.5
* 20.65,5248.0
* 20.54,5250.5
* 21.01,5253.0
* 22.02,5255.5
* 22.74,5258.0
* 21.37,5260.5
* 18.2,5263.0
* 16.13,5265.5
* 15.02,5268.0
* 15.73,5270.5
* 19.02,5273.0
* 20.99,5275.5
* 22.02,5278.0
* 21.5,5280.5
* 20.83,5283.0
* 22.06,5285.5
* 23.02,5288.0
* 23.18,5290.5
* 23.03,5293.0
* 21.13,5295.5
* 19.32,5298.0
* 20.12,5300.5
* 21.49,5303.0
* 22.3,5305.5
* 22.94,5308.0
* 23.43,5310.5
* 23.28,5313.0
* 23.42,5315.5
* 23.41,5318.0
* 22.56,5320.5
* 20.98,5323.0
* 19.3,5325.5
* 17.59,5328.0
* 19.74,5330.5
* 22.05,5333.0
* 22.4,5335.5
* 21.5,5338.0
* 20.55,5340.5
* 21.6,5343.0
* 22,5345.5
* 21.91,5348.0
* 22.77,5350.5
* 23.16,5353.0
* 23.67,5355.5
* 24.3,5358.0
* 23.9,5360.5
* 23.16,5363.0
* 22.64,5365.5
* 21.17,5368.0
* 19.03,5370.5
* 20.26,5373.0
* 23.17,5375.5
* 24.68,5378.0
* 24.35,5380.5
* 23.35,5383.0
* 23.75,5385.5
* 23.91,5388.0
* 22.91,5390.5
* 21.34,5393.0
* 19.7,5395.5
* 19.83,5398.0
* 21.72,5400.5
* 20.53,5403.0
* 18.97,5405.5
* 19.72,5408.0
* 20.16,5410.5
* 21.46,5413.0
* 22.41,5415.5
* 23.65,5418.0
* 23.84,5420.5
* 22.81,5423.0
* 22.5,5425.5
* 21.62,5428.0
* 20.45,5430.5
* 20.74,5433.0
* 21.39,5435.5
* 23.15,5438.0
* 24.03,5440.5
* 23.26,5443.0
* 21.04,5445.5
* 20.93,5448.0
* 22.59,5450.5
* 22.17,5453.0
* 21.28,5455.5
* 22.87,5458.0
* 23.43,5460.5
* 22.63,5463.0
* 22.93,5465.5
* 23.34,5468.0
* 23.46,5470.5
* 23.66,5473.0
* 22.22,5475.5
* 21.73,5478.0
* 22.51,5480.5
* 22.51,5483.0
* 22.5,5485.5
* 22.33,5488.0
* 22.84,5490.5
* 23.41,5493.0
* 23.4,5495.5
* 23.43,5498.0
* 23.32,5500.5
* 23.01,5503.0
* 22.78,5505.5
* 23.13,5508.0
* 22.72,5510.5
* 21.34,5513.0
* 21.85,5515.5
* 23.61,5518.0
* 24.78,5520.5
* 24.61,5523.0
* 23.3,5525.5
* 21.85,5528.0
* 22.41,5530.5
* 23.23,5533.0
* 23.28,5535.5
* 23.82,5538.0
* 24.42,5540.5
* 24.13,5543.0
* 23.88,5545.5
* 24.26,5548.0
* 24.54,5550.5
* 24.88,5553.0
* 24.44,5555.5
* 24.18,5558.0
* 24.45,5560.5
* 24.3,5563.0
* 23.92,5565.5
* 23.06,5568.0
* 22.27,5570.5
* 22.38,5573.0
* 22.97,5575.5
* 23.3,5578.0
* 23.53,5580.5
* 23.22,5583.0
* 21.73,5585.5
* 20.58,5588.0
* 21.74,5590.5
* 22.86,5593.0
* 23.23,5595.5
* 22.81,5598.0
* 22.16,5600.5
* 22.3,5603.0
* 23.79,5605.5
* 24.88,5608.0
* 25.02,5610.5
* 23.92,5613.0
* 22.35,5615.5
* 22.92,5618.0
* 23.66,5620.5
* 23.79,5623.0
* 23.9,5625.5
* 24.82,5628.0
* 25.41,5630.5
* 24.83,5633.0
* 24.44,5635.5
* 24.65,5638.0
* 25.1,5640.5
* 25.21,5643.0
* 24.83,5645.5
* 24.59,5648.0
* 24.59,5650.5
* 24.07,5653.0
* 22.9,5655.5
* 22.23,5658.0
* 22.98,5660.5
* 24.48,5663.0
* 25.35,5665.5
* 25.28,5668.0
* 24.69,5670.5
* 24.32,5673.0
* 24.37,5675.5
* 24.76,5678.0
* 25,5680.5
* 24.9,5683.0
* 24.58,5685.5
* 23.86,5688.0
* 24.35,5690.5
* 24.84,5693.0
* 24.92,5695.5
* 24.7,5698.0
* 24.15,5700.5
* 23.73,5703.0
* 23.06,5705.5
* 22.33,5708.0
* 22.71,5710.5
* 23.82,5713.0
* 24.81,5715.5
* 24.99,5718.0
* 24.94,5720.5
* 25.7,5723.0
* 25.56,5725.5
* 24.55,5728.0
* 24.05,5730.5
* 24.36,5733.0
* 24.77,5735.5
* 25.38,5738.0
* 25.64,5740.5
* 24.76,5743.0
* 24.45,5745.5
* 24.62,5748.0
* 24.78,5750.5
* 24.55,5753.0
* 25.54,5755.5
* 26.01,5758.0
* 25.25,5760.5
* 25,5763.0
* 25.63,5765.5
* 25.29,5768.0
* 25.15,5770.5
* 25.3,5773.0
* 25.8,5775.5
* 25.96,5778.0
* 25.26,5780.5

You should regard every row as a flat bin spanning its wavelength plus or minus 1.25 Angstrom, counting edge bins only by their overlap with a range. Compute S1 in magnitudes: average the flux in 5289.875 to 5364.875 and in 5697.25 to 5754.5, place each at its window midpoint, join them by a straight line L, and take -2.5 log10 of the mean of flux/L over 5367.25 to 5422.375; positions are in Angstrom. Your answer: 0.03 mag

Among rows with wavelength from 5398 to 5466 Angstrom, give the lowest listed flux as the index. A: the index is 18.97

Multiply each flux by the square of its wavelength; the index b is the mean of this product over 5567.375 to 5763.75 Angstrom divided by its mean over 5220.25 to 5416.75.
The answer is 1.3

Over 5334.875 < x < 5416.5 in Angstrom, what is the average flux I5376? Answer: 22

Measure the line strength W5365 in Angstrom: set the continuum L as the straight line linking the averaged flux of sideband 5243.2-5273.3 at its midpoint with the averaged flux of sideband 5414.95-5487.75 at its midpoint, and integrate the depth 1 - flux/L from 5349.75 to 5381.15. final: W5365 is -2.3 Angstrom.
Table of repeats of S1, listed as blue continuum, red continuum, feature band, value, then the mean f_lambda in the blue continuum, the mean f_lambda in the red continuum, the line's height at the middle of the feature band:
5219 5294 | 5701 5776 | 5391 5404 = 0.056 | 20.7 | 24.7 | 21.9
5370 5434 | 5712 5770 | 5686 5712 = 0.032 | 21.8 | 25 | 24.6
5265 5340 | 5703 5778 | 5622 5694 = -0.017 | 21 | 24.8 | 24.1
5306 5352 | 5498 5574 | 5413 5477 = 0.012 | 21.8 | 23.5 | 22.7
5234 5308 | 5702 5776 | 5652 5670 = 0.008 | 20.9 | 24.7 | 24.1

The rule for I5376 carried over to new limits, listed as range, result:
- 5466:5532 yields 22.9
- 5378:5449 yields 22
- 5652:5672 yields 24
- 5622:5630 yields 24.3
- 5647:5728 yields 24.3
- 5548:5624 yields 23.3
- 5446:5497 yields 22.6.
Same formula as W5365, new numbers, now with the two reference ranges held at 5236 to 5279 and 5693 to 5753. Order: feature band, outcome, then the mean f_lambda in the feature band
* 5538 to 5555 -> -1.06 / 24.3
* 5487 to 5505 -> -0.54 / 23.1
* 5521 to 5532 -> -0.22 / 23.2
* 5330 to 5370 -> -2.20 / 22.3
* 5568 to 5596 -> 0.81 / 22.5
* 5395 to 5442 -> 0.40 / 21.5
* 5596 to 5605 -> 0.30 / 22.6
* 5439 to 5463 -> -0.43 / 22.4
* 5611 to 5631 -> -0.23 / 23.8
